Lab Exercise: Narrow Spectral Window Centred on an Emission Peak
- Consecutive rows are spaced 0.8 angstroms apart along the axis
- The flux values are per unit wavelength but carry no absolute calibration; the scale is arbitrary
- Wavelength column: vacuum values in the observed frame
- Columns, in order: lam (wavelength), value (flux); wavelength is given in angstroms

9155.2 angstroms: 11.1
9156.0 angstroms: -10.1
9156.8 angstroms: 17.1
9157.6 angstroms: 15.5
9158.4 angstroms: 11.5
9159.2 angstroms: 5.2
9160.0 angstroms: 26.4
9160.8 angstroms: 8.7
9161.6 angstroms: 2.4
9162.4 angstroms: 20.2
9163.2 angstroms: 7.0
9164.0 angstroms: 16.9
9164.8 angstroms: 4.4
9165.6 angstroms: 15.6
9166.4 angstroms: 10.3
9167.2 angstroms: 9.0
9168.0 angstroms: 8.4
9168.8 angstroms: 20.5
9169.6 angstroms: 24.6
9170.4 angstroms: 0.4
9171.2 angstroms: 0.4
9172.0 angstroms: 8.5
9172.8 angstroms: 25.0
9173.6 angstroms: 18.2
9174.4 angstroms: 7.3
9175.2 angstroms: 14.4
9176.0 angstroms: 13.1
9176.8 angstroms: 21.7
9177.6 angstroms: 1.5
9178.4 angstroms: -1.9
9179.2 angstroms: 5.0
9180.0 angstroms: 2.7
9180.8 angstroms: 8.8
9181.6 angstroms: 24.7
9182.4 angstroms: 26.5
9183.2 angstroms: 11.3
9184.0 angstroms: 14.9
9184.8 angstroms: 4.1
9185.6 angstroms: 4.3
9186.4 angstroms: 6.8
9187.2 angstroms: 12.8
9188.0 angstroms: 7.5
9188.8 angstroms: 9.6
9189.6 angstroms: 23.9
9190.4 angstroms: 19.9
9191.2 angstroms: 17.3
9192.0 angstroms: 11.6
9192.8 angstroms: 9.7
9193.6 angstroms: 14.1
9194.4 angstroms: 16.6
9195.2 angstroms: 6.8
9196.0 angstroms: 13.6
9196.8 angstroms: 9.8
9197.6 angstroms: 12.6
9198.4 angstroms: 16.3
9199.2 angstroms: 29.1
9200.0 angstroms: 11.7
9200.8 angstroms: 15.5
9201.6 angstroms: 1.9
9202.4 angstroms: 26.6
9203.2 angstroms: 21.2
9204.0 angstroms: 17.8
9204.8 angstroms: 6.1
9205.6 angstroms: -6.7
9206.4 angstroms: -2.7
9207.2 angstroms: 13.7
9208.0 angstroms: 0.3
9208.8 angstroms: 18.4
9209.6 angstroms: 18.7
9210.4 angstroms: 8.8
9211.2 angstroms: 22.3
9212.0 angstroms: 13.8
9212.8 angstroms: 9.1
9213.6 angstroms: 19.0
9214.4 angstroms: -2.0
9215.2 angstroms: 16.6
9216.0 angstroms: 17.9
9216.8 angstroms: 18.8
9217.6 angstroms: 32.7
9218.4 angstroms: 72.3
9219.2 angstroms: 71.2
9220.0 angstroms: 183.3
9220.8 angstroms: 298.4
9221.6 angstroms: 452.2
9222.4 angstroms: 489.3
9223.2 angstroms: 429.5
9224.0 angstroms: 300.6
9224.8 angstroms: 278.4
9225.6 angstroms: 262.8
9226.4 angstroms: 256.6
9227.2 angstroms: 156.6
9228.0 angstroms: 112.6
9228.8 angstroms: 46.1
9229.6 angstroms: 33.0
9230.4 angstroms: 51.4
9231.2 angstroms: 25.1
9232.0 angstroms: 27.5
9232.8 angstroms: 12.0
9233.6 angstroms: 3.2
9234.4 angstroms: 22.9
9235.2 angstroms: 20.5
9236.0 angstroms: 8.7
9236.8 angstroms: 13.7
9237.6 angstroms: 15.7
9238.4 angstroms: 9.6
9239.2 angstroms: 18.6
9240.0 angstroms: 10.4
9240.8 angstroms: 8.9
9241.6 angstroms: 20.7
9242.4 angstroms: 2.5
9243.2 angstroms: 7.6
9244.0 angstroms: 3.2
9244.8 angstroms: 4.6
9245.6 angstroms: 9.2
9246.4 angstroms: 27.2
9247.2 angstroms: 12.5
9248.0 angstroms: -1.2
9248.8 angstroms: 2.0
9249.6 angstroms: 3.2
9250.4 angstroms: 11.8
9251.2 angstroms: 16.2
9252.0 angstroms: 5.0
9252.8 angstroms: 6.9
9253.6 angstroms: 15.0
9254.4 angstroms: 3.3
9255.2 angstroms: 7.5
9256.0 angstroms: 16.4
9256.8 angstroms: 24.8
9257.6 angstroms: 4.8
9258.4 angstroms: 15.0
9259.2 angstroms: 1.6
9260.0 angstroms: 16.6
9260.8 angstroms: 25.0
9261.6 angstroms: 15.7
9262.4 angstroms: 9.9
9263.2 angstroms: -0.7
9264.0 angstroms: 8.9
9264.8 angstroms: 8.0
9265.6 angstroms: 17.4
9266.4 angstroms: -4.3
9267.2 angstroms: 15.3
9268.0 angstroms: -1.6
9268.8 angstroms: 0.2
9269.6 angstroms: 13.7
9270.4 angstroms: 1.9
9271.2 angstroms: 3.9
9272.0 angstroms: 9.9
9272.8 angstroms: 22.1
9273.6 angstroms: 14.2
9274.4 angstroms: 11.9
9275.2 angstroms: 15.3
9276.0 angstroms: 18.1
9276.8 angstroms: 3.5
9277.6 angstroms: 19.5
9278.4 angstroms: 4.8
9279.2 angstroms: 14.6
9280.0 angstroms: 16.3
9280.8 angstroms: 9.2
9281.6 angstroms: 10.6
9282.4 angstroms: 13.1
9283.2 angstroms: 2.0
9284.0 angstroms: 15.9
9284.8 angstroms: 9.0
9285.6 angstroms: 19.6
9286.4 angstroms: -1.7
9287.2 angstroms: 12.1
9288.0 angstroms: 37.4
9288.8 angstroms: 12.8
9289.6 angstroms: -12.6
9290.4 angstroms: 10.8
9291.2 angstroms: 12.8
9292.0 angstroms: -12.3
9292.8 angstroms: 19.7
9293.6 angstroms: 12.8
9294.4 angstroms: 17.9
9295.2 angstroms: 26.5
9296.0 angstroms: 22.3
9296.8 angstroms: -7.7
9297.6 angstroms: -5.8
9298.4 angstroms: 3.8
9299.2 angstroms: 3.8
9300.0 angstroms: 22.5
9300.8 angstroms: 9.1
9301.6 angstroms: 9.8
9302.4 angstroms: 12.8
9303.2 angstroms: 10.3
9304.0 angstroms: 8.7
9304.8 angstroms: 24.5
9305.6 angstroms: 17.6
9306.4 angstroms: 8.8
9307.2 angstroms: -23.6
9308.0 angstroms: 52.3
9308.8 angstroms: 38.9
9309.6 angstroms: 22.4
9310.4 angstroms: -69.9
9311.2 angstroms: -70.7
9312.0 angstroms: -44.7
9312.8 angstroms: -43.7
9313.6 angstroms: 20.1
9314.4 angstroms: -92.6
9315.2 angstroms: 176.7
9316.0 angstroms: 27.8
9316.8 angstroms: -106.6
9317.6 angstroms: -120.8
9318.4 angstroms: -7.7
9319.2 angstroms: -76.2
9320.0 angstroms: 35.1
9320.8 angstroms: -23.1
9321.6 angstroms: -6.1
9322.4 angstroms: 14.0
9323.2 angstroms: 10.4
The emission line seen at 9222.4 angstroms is [O III] 5007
